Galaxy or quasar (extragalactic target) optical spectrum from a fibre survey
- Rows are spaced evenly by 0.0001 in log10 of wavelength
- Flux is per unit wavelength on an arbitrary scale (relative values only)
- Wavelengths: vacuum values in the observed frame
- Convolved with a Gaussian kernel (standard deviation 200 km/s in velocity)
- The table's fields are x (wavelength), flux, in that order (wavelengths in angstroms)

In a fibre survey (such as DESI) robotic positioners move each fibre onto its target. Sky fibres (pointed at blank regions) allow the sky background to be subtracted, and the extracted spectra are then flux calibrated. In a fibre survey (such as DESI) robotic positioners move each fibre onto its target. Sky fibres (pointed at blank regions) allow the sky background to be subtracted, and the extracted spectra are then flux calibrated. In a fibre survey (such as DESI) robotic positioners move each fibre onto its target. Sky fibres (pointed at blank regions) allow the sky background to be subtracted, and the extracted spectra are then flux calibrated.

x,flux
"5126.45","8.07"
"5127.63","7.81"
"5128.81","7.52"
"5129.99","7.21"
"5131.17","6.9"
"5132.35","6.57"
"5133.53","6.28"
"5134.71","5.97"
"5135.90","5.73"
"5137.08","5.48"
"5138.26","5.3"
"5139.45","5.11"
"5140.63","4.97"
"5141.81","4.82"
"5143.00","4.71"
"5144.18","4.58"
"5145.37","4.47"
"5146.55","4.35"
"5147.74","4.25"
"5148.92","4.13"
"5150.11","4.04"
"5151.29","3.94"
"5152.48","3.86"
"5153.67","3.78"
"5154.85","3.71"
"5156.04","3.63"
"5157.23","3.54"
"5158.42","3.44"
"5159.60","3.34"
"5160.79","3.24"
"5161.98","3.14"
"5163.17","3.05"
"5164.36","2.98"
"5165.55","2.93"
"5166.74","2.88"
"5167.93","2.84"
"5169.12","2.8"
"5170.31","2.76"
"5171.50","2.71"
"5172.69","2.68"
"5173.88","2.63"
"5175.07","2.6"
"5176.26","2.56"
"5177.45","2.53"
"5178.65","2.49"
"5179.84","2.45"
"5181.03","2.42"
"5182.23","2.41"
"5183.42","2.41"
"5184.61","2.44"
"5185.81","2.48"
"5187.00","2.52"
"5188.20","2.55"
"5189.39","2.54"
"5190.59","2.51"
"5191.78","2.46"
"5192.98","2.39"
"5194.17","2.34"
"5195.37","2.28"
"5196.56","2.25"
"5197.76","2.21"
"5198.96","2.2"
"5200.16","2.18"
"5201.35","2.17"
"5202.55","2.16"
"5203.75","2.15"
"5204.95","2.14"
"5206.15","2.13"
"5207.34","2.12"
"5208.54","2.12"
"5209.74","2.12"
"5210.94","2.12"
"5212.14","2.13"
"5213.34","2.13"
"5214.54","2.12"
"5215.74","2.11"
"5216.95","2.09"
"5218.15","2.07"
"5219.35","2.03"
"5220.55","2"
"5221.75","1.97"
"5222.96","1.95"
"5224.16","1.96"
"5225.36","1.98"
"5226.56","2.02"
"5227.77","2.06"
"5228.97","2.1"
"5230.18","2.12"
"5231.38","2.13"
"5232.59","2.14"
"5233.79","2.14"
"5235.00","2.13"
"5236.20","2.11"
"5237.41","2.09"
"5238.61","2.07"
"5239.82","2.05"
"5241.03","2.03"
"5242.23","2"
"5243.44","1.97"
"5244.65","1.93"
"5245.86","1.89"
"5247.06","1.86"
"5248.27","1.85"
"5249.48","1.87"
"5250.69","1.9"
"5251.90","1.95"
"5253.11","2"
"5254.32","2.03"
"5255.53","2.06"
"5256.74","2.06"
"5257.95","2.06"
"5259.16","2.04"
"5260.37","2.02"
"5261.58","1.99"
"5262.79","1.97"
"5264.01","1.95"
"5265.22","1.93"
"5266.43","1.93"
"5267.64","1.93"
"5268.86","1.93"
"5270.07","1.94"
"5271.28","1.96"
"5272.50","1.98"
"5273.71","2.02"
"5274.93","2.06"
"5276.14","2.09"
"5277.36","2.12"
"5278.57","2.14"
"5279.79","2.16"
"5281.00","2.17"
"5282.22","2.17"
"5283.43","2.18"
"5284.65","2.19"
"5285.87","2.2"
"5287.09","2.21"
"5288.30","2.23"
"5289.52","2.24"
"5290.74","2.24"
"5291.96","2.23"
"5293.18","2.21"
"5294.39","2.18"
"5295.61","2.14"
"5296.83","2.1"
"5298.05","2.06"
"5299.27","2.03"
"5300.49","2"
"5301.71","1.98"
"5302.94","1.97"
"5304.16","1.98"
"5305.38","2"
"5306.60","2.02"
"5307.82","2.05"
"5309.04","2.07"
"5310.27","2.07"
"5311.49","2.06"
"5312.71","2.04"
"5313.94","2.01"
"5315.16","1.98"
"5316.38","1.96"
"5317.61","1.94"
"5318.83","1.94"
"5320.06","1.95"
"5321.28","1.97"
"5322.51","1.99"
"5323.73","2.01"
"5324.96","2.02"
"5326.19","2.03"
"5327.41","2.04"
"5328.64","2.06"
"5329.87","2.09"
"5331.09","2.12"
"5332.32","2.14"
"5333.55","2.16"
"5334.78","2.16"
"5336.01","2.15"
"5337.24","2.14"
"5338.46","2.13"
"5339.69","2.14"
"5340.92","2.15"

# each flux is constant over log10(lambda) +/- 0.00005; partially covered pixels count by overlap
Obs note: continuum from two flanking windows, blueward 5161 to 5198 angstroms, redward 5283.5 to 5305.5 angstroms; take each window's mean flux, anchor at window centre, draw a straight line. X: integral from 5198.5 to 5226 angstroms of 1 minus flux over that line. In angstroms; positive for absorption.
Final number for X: 4.1 angstroms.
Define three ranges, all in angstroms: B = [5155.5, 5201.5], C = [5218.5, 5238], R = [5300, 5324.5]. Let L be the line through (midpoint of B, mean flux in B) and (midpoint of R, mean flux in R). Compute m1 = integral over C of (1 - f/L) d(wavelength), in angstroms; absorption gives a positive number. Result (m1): 2.91 angstroms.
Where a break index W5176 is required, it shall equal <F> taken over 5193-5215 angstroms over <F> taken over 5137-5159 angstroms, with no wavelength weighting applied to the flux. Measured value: 0.51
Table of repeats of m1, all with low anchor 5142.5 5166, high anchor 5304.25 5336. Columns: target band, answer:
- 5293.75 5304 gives 0.9 angstroms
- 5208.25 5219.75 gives 3.8 angstroms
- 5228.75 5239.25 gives 2.9 angstroms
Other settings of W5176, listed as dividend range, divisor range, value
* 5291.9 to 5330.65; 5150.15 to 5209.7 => 0.75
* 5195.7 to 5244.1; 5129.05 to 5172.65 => 0.49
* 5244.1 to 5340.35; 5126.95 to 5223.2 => 0.62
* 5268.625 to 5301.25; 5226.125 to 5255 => 1.05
